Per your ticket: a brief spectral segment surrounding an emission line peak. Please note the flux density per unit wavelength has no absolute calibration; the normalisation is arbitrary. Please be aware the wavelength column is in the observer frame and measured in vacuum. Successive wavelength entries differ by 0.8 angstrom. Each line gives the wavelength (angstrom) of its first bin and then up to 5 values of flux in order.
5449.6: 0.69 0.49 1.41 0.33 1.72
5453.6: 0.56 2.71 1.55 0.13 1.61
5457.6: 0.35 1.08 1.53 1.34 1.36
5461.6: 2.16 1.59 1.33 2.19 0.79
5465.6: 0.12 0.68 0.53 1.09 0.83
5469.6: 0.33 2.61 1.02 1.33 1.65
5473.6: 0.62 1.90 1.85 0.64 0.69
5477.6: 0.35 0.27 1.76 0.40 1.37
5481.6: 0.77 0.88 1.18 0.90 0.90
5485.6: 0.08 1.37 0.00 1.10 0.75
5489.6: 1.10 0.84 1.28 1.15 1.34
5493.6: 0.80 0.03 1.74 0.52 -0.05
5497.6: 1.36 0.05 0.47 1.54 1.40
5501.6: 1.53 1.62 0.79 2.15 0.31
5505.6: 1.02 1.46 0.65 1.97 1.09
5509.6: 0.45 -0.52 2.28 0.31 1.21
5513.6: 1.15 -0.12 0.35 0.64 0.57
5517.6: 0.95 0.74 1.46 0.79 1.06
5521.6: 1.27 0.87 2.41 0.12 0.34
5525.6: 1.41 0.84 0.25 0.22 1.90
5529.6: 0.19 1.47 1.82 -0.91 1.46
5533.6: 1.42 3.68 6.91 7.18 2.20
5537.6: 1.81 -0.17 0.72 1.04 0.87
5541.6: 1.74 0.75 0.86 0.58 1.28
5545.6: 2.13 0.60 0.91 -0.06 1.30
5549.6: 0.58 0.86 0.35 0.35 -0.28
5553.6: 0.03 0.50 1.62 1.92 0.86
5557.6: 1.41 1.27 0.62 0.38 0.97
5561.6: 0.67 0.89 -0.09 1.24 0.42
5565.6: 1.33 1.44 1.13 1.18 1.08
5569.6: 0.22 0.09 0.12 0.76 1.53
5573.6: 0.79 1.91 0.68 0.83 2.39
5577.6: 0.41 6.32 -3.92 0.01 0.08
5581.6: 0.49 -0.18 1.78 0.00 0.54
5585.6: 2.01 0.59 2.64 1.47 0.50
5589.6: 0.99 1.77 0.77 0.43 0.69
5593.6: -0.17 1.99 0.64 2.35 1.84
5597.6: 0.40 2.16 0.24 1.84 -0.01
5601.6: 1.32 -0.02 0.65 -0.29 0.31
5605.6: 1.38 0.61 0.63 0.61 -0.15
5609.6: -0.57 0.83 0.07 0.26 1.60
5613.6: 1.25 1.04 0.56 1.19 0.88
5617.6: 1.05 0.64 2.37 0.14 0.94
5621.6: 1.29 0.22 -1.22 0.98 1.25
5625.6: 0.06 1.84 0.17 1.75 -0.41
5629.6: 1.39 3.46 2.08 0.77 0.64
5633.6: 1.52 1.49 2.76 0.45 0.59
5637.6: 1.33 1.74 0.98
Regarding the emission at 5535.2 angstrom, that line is Hbeta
